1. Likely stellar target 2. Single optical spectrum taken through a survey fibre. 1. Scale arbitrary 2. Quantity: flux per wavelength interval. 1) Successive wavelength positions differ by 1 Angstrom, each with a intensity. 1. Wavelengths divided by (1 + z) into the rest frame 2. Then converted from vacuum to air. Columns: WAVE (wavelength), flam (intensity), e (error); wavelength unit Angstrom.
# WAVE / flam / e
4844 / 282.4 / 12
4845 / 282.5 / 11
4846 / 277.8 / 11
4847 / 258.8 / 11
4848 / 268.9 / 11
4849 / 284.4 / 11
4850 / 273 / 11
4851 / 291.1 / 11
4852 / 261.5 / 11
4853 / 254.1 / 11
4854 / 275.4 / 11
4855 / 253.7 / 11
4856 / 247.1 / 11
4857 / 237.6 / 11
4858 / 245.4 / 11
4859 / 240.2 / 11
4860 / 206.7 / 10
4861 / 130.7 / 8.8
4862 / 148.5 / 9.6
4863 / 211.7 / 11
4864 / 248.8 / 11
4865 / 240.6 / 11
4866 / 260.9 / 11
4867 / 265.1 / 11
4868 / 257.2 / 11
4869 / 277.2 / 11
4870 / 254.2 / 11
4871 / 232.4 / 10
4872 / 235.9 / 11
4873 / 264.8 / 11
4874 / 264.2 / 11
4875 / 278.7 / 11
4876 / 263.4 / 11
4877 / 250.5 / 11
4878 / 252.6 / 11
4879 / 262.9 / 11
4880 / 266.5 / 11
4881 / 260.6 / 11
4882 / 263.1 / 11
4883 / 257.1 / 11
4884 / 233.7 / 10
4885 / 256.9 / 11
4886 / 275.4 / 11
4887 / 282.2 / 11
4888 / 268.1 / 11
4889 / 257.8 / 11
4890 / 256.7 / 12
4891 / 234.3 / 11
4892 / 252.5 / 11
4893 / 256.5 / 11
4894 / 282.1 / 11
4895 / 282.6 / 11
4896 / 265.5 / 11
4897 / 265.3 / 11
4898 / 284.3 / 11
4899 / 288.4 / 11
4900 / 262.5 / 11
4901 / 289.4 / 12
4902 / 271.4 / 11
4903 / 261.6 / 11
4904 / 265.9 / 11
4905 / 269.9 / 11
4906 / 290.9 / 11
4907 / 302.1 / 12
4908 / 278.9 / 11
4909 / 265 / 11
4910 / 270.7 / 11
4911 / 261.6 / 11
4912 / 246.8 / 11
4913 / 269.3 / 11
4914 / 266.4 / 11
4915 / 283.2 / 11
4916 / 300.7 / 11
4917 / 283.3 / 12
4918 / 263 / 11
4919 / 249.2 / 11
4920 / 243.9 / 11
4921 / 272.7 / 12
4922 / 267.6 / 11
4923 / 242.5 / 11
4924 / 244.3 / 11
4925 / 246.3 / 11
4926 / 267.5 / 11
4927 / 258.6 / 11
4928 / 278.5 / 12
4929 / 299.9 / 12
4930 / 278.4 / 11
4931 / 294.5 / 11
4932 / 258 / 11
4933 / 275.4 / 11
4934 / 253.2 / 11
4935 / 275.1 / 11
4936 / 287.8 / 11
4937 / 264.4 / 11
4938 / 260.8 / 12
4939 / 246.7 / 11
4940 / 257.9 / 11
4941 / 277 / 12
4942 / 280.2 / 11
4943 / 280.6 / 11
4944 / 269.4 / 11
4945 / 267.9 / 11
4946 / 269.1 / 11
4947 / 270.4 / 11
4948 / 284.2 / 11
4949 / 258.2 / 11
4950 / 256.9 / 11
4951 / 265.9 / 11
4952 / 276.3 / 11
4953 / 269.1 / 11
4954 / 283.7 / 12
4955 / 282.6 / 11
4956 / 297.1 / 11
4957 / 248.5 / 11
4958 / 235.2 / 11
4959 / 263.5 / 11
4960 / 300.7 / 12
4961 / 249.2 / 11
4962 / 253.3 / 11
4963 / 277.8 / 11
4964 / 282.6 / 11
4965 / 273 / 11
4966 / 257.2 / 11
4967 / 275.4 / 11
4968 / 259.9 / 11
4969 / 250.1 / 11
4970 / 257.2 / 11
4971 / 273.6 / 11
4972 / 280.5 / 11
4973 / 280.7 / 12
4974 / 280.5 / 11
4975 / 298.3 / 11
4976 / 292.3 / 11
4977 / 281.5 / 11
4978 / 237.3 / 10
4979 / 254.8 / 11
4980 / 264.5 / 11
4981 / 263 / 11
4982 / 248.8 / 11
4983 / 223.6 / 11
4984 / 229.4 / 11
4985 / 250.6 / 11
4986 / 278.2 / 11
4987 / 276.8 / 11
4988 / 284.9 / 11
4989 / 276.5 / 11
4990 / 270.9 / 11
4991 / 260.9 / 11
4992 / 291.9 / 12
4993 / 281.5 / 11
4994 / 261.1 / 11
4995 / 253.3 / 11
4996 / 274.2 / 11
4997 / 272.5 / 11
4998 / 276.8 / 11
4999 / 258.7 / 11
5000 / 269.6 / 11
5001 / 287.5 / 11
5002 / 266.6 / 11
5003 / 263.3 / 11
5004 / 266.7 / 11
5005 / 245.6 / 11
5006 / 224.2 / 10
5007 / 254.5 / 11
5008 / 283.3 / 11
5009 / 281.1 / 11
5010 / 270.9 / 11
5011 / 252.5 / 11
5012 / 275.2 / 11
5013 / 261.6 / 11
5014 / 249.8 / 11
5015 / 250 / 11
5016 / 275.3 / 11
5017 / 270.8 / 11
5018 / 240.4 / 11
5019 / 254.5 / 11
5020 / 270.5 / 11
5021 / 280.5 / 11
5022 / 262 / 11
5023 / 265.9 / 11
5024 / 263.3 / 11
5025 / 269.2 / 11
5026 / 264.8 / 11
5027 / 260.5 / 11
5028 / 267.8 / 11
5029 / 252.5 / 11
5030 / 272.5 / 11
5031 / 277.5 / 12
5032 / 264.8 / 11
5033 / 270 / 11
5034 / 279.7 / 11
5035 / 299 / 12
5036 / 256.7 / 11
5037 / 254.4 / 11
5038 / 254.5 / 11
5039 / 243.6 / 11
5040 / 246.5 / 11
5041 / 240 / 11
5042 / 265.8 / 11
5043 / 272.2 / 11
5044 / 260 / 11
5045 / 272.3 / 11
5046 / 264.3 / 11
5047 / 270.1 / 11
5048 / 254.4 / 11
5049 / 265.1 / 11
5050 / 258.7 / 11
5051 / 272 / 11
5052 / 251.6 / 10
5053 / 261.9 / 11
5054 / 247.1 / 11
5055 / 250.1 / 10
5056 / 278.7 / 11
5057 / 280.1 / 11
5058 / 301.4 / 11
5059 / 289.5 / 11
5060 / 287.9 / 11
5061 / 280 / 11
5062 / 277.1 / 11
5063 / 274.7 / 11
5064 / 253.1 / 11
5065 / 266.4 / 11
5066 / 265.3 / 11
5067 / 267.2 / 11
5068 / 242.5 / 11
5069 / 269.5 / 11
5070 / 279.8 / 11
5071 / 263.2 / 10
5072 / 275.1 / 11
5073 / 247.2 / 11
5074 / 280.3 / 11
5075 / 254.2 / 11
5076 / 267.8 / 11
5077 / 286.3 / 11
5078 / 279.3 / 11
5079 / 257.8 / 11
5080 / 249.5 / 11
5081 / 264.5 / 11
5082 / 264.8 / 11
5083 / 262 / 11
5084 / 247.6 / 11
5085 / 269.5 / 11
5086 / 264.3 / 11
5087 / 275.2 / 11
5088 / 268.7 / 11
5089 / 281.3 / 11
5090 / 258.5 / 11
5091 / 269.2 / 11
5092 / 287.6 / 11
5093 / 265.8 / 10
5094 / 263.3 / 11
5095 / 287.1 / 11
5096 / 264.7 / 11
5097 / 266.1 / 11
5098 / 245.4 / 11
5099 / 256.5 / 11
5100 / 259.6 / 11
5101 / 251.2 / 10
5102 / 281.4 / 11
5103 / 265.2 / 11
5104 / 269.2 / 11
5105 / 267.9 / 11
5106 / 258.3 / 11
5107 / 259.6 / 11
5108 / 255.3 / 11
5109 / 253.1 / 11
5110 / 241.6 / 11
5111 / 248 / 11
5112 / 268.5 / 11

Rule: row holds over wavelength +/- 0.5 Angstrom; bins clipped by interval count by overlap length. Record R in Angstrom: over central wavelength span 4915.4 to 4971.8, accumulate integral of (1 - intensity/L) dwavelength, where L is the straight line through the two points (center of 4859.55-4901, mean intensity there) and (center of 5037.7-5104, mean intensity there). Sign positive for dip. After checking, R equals -2.4 Angstrom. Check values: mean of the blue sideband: 253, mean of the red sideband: 266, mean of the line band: 268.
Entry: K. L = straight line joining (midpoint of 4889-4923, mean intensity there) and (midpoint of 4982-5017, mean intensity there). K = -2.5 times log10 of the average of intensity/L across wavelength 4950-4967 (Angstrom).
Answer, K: -0.01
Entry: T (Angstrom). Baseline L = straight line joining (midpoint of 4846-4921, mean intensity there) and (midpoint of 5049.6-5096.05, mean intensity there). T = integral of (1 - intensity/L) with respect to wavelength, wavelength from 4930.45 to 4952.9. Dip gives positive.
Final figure -0.6 Angstrom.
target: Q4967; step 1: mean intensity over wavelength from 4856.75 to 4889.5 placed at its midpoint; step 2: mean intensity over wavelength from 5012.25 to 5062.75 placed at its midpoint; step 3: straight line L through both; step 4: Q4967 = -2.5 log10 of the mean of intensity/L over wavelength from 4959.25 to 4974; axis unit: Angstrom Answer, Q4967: -0.05 mag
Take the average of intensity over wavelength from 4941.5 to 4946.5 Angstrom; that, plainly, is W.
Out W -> 273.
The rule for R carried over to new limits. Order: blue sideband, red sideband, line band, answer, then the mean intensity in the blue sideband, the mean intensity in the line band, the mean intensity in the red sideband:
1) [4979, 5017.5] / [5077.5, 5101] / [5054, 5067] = -0.4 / 264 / 274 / 265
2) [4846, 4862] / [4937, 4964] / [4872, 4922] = -2.1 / 246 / 267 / 269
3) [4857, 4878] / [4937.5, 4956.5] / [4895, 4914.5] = -1.4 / 239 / 273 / 271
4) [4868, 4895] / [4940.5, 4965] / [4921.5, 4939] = 0.0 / 260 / 267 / 271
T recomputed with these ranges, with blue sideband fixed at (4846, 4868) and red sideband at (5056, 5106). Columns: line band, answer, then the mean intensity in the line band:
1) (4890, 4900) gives -0.8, 267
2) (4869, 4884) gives -0.7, 257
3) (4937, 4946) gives -0.5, 267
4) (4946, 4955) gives -0.6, 271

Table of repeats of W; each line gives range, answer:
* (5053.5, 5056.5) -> 259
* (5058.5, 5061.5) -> 286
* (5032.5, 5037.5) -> 272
